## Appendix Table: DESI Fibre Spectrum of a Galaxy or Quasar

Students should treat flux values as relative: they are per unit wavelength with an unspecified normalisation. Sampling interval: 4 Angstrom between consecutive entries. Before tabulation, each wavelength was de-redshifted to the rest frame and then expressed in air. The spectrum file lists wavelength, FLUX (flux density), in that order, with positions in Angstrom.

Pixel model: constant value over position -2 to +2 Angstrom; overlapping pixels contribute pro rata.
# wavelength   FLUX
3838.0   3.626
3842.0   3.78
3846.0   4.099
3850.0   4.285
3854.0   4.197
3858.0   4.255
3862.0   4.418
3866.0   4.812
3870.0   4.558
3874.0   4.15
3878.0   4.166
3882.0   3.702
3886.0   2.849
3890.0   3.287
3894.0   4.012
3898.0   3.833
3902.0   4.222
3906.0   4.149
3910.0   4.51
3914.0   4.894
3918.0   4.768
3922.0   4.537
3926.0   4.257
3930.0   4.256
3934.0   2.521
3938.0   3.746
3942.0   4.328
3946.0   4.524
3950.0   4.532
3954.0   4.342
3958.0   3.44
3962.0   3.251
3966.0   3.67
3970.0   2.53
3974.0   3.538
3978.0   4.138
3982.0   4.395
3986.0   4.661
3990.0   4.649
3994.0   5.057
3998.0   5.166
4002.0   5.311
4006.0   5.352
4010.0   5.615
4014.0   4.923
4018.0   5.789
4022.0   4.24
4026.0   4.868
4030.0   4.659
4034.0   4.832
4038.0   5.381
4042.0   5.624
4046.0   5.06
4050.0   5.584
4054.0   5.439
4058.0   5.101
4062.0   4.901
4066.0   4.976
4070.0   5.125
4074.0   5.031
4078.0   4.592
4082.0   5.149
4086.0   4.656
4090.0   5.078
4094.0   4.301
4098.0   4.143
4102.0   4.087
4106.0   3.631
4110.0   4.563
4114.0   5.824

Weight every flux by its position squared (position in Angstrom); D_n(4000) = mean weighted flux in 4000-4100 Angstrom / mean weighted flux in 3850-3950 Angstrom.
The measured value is 1.3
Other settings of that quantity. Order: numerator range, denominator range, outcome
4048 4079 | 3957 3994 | 1.37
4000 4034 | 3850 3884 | 1.28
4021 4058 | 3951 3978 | 1.49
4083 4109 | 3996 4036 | 0.89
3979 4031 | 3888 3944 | 1.27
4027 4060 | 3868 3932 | 1.35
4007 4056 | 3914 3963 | 1.32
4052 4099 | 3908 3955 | 1.23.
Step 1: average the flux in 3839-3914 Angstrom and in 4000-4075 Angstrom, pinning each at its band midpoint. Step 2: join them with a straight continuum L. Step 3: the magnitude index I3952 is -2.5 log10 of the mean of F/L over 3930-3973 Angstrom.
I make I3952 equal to 0.23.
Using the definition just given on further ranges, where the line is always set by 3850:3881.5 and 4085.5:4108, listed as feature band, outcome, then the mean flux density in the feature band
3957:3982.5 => 0.220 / 3.52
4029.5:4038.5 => -0.149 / 4.94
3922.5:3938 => 0.148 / 3.77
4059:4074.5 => -0.167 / 5.01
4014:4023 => -0.180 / 5.08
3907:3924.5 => -0.076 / 4.64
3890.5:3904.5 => 0.099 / 3.95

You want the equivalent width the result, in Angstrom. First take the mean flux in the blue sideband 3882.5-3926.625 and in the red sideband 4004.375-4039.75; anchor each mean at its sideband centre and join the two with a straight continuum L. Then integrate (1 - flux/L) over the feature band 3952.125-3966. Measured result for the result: 2.7 Angstrom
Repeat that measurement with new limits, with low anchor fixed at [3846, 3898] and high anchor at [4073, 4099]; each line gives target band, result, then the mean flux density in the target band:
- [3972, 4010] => -2.75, 4.74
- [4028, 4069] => -4.95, 5.15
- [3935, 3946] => 0.72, 3.99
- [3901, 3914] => -0.72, 4.39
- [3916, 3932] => -0.92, 4.45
